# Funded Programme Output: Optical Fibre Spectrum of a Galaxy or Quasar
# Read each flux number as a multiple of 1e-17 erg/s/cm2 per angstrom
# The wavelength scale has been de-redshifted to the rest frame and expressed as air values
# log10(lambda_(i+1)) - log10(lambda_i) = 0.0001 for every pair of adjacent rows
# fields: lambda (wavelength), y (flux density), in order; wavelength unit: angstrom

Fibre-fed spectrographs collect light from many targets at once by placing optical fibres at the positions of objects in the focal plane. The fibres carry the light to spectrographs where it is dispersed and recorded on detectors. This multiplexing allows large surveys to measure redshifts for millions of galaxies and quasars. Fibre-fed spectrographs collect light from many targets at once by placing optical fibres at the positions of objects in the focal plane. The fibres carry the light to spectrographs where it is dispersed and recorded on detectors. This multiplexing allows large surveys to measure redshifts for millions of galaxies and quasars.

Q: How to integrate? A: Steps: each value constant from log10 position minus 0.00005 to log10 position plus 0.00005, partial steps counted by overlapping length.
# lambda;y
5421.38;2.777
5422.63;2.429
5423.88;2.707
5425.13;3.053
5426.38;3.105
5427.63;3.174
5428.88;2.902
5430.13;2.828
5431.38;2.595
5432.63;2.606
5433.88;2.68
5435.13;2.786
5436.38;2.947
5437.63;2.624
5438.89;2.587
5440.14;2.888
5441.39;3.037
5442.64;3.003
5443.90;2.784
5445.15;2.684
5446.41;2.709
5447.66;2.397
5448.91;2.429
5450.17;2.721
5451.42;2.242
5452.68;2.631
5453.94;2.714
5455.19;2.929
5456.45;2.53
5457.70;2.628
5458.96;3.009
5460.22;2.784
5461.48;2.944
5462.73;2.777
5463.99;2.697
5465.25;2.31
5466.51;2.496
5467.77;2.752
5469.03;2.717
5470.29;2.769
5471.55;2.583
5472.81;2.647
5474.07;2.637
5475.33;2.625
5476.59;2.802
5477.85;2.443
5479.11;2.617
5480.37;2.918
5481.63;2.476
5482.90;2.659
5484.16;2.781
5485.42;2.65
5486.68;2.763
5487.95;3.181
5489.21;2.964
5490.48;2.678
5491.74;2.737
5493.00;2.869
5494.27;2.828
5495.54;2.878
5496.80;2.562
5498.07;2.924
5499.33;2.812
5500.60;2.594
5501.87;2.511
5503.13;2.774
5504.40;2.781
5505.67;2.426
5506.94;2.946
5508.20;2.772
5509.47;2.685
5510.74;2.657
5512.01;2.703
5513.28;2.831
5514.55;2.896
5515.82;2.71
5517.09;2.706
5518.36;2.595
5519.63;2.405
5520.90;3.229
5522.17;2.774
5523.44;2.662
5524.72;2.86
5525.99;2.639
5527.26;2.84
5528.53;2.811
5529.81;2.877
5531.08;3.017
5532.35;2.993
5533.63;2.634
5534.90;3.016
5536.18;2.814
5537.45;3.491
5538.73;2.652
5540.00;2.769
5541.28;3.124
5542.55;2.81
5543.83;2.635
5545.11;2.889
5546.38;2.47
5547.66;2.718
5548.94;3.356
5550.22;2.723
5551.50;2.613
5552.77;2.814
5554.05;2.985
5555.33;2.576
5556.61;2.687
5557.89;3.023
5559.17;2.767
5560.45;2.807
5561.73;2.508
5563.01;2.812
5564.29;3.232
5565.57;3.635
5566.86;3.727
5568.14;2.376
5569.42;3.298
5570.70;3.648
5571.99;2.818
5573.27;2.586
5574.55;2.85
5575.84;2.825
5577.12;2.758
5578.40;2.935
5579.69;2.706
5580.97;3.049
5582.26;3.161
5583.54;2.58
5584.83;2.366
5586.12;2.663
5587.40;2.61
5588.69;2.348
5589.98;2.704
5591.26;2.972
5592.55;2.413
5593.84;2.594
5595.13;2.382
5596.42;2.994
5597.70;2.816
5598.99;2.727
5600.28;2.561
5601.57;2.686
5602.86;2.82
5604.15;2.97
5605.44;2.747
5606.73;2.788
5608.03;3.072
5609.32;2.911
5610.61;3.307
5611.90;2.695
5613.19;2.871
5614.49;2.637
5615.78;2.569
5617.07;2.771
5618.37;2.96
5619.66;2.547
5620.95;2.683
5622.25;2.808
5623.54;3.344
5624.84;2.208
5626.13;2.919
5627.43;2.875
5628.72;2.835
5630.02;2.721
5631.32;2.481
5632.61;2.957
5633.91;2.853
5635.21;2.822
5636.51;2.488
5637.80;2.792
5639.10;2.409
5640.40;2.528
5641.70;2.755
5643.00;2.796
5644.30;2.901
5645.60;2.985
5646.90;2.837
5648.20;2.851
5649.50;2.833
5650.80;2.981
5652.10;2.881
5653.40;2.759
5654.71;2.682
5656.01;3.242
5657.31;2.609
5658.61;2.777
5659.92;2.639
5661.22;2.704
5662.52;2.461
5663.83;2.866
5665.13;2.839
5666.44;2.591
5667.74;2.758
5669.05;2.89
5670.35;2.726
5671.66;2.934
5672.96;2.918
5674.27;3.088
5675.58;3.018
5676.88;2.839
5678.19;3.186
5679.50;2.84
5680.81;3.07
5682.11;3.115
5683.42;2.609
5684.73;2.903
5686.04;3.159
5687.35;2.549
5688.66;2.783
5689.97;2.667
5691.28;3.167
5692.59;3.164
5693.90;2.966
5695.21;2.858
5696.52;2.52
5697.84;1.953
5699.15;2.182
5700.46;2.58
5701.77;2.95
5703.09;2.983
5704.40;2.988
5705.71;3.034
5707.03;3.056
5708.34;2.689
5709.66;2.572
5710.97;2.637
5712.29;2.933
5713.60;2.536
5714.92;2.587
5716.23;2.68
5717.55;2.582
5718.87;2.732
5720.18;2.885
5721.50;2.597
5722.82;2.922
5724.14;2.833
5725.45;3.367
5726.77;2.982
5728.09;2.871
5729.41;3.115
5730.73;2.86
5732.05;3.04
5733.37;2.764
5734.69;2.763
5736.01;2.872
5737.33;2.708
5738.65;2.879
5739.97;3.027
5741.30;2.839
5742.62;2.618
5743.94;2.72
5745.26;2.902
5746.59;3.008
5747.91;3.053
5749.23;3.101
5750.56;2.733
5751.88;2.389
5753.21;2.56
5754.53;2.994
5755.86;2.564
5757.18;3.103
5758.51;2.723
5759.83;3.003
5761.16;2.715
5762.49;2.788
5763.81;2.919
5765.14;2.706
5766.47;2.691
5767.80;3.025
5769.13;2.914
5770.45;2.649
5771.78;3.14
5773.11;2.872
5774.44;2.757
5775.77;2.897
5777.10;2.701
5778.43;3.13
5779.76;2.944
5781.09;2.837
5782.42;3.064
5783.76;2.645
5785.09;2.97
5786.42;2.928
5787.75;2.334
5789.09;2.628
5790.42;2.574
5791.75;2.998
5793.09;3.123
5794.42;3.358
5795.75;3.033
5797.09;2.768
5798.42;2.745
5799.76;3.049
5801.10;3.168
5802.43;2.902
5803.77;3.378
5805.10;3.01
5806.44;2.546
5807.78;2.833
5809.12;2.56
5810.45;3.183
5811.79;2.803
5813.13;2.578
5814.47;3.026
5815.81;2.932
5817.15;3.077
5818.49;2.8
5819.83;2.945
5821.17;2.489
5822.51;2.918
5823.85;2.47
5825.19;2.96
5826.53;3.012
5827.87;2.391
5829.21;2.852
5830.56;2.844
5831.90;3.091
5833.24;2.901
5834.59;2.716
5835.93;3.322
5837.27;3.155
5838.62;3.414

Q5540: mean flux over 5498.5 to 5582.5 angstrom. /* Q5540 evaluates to 2.84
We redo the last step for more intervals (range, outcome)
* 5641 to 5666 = 2.81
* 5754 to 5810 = 2.87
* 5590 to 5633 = 2.78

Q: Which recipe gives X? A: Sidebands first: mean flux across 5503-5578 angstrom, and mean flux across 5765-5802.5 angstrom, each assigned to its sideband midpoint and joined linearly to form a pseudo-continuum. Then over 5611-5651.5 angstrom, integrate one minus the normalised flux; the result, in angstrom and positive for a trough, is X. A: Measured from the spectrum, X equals 1.3 angstrom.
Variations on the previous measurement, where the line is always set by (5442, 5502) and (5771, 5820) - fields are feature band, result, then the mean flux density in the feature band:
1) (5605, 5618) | -0.25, 2.84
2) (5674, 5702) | 0.13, 2.82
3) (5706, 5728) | 0.44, 2.79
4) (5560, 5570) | -1.06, 3.05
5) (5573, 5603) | 0.67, 2.71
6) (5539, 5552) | -0.28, 2.81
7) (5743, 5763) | 0.35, 2.82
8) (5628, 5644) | 0.54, 2.71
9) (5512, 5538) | -0.93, 2.83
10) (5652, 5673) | 0.33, 2.77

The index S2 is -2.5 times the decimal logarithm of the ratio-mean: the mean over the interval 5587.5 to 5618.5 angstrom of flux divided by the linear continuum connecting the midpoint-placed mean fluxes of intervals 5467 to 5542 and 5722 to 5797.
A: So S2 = 0.02 mag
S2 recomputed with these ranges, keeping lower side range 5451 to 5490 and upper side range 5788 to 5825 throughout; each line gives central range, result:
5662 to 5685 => -0.024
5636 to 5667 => 0.014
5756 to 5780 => -0.002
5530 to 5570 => -0.061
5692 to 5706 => 0.034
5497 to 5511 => 0.002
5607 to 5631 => -0.013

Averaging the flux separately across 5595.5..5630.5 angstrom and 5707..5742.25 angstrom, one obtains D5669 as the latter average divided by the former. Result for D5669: 1.01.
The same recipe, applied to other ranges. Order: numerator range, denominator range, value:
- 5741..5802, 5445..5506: 1.06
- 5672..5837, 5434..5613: 1.03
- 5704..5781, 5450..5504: 1.05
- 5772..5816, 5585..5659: 1.04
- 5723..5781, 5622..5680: 1.02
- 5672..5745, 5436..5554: 1.03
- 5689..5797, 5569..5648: 1.02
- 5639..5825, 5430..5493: 1.05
